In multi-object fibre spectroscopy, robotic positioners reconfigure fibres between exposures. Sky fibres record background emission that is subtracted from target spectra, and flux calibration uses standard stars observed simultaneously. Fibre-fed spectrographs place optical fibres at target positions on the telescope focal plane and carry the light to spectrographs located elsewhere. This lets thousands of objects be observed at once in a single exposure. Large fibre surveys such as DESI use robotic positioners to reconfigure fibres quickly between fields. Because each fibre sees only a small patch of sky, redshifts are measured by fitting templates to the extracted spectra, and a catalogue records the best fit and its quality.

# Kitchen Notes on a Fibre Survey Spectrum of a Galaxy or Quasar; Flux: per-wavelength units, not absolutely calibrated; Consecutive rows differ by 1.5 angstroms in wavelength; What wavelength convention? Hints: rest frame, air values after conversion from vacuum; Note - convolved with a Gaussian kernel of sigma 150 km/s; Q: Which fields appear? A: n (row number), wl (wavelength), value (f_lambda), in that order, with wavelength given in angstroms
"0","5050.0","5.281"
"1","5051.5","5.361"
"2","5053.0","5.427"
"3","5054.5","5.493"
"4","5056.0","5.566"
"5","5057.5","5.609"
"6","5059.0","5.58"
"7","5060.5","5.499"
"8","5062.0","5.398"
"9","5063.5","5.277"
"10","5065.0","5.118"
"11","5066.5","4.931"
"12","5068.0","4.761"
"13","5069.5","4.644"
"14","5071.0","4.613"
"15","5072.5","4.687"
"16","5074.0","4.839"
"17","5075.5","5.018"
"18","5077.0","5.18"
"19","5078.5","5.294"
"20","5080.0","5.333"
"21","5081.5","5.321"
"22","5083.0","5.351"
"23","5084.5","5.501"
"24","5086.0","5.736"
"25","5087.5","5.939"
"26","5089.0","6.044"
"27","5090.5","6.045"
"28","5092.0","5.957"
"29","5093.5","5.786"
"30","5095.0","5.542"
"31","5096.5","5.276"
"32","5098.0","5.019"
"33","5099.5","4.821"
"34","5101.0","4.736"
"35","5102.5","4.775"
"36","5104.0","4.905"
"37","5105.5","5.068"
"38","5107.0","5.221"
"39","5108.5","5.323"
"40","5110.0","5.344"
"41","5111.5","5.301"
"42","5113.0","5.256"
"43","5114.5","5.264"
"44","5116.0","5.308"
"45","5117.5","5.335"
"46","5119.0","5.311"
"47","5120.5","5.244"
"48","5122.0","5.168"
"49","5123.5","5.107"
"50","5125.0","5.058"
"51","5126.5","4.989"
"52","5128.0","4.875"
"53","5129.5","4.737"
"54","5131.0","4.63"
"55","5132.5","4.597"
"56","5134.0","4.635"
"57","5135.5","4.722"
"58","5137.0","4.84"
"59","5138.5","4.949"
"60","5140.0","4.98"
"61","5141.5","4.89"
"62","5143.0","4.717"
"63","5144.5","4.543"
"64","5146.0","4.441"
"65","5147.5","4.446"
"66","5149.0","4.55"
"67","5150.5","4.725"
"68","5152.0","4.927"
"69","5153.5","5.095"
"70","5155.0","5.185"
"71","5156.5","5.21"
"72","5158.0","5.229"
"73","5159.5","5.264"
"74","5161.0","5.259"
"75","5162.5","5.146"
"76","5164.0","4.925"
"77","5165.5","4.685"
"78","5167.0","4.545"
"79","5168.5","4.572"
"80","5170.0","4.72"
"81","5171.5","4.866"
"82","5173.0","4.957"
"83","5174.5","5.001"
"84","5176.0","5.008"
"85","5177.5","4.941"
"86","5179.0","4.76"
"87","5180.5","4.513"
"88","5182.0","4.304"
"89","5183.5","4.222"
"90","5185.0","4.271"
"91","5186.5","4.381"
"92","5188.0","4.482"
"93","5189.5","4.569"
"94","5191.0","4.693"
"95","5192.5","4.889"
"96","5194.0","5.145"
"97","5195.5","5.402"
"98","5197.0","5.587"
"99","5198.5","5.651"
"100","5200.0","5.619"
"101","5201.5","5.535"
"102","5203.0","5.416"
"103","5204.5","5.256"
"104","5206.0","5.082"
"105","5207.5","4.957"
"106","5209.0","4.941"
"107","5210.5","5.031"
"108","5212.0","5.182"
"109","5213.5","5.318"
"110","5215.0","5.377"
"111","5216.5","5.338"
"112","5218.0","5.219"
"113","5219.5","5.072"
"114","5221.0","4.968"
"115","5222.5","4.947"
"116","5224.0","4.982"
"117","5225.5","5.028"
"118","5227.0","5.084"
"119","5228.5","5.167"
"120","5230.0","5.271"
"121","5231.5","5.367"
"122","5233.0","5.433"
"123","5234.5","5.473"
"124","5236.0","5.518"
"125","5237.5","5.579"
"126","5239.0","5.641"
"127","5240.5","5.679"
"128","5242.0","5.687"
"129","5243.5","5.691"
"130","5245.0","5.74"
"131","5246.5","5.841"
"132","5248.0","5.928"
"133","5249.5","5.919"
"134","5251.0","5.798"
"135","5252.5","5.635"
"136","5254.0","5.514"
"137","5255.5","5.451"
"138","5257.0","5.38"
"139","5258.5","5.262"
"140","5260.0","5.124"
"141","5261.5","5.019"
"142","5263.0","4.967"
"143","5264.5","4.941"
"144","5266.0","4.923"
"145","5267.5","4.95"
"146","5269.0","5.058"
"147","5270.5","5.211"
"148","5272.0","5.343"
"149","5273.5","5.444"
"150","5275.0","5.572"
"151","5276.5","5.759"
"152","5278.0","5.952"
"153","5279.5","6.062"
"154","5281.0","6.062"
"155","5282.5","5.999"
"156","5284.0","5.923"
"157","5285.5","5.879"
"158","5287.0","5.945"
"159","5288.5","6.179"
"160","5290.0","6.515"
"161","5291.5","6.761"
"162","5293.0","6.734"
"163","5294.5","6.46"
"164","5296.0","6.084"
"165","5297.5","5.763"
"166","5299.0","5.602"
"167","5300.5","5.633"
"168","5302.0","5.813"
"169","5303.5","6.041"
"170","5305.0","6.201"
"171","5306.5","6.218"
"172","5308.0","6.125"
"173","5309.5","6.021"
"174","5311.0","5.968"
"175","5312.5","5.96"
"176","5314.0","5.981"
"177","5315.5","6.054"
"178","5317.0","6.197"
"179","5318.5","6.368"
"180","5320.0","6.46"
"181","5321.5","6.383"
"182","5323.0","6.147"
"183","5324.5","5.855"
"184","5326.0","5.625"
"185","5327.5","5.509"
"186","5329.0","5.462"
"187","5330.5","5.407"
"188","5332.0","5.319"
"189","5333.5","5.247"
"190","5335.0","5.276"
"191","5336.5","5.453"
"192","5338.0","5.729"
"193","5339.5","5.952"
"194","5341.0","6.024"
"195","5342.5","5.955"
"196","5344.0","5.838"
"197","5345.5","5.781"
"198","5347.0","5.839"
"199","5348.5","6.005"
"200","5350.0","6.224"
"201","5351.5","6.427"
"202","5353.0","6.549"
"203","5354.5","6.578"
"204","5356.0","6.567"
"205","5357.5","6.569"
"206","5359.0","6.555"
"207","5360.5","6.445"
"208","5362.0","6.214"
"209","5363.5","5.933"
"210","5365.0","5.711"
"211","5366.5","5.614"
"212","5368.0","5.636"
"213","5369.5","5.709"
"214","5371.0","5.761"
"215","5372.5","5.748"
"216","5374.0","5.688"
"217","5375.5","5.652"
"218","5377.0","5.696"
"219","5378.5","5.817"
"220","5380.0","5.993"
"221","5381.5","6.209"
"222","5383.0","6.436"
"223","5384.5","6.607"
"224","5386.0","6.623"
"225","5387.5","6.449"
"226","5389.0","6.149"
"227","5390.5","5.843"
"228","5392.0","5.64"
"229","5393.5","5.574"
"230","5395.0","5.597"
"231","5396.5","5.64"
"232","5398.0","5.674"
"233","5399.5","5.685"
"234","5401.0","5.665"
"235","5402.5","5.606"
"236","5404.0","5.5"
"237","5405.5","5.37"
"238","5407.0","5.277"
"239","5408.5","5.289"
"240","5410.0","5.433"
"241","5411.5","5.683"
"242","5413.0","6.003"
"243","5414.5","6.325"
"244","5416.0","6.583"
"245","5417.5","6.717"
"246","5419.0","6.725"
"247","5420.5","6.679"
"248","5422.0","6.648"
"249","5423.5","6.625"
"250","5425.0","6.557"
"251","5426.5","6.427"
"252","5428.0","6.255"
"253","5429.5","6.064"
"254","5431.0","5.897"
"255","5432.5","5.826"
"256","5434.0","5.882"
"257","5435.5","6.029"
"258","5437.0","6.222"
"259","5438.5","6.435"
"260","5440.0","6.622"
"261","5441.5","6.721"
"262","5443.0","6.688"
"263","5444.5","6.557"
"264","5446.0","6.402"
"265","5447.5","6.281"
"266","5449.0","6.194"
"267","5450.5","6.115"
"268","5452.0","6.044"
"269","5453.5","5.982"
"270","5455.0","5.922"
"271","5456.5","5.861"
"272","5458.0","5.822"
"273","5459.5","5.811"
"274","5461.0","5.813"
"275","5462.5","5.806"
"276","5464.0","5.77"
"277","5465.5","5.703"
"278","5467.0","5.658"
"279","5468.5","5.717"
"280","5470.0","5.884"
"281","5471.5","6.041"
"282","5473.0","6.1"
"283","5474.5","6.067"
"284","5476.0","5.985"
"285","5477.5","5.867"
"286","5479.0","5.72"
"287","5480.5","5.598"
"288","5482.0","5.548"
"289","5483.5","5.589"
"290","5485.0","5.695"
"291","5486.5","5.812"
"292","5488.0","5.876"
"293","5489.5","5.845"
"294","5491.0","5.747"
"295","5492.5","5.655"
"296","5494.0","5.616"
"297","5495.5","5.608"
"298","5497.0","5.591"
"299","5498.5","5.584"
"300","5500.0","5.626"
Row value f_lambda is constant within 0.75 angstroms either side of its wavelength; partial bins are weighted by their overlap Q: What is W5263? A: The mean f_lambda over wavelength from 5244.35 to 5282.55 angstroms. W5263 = 5.48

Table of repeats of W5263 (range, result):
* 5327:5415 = 5.87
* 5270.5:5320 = 6.01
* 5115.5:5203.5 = 4.91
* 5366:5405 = 5.85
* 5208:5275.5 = 5.33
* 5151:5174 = 4.97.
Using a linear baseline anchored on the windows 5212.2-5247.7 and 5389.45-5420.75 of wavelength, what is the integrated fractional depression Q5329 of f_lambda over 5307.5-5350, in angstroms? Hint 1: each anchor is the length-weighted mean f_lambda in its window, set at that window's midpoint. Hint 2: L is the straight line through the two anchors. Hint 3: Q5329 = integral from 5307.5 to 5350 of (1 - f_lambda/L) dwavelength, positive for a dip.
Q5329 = -1.77 angstroms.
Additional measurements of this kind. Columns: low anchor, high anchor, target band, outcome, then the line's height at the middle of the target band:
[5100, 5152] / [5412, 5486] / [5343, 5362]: -1.7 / 5.76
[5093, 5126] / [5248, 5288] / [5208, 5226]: 1.0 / 5.41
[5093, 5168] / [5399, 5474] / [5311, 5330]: -1.1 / 5.66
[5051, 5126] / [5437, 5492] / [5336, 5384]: -1.9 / 5.79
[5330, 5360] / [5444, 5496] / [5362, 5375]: 0.4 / 5.95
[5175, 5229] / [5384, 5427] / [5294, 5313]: -1.6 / 5.51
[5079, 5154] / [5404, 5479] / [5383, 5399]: -0.2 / 5.93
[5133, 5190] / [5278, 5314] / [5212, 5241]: 0.7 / 5.41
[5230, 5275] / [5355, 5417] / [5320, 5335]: 0.0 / 5.7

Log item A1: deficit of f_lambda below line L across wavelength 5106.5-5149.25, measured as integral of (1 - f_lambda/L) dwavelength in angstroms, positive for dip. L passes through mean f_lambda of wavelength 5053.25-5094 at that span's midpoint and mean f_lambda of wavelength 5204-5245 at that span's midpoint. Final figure 2.9 angstroms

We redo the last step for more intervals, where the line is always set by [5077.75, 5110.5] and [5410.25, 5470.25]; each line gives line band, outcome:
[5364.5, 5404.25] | 1.2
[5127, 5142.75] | 2.0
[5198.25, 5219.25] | 1.4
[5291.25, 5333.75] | -0.7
